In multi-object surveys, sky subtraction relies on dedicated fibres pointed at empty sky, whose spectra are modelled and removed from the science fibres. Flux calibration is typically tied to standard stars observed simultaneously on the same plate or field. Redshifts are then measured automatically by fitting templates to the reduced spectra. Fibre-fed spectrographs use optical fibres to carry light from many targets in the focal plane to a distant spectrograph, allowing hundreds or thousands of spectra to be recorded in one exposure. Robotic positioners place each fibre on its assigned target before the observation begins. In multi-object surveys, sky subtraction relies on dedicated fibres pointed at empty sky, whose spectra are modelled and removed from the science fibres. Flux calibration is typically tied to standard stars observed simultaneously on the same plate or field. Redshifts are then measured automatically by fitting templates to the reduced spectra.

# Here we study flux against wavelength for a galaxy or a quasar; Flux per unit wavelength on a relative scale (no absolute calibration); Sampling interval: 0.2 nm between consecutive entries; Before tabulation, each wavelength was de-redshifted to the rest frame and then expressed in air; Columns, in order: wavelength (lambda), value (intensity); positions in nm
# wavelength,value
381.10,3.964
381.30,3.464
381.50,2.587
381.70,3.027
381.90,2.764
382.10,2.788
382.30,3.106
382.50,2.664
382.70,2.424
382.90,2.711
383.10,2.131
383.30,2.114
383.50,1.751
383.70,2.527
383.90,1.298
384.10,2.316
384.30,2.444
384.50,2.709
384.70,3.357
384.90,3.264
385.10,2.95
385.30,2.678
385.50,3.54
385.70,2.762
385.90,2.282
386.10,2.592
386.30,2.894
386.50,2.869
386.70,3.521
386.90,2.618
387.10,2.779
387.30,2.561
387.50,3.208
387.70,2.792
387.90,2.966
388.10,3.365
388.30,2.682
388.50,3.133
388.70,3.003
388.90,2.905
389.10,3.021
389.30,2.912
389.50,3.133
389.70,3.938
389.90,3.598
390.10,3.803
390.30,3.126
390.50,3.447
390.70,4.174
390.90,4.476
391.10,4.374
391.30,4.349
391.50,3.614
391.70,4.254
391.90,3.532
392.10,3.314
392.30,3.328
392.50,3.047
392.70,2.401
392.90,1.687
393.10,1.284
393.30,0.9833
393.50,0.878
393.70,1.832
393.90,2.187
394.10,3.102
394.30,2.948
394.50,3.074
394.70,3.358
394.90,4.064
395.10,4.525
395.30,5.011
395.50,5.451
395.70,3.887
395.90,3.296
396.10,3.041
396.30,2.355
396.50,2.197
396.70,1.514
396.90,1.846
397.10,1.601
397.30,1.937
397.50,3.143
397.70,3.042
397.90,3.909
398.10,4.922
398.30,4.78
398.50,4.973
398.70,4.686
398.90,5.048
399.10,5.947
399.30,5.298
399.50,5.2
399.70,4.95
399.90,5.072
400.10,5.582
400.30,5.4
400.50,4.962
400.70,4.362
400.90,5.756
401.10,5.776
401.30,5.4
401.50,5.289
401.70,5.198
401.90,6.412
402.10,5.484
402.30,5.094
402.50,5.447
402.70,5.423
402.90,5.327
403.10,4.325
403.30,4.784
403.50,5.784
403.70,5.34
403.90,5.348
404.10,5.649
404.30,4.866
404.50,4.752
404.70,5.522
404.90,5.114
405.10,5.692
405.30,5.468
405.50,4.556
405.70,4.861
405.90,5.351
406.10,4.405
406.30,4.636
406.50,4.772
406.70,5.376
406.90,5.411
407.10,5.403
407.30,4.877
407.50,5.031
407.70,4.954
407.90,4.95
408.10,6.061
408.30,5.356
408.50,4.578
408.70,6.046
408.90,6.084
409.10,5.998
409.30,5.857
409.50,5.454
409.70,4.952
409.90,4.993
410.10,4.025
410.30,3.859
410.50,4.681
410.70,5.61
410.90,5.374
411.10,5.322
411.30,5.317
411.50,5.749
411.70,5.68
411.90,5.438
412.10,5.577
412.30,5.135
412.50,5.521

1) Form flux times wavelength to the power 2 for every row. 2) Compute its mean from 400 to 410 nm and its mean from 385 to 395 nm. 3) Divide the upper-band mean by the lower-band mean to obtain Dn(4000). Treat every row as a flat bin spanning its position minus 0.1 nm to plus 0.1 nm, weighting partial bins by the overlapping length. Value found 1.88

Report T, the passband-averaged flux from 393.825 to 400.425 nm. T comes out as 3.87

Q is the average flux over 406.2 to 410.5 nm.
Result 5.16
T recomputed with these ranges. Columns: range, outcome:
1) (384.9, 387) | 2.89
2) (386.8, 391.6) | 3.33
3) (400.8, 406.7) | 5.24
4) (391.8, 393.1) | 2.76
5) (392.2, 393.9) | 1.95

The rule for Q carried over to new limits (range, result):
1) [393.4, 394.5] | 2.27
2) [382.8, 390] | 2.81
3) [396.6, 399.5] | 3.81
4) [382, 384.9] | 2.48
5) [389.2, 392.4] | 3.71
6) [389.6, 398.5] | 3.22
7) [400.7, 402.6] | 5.48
